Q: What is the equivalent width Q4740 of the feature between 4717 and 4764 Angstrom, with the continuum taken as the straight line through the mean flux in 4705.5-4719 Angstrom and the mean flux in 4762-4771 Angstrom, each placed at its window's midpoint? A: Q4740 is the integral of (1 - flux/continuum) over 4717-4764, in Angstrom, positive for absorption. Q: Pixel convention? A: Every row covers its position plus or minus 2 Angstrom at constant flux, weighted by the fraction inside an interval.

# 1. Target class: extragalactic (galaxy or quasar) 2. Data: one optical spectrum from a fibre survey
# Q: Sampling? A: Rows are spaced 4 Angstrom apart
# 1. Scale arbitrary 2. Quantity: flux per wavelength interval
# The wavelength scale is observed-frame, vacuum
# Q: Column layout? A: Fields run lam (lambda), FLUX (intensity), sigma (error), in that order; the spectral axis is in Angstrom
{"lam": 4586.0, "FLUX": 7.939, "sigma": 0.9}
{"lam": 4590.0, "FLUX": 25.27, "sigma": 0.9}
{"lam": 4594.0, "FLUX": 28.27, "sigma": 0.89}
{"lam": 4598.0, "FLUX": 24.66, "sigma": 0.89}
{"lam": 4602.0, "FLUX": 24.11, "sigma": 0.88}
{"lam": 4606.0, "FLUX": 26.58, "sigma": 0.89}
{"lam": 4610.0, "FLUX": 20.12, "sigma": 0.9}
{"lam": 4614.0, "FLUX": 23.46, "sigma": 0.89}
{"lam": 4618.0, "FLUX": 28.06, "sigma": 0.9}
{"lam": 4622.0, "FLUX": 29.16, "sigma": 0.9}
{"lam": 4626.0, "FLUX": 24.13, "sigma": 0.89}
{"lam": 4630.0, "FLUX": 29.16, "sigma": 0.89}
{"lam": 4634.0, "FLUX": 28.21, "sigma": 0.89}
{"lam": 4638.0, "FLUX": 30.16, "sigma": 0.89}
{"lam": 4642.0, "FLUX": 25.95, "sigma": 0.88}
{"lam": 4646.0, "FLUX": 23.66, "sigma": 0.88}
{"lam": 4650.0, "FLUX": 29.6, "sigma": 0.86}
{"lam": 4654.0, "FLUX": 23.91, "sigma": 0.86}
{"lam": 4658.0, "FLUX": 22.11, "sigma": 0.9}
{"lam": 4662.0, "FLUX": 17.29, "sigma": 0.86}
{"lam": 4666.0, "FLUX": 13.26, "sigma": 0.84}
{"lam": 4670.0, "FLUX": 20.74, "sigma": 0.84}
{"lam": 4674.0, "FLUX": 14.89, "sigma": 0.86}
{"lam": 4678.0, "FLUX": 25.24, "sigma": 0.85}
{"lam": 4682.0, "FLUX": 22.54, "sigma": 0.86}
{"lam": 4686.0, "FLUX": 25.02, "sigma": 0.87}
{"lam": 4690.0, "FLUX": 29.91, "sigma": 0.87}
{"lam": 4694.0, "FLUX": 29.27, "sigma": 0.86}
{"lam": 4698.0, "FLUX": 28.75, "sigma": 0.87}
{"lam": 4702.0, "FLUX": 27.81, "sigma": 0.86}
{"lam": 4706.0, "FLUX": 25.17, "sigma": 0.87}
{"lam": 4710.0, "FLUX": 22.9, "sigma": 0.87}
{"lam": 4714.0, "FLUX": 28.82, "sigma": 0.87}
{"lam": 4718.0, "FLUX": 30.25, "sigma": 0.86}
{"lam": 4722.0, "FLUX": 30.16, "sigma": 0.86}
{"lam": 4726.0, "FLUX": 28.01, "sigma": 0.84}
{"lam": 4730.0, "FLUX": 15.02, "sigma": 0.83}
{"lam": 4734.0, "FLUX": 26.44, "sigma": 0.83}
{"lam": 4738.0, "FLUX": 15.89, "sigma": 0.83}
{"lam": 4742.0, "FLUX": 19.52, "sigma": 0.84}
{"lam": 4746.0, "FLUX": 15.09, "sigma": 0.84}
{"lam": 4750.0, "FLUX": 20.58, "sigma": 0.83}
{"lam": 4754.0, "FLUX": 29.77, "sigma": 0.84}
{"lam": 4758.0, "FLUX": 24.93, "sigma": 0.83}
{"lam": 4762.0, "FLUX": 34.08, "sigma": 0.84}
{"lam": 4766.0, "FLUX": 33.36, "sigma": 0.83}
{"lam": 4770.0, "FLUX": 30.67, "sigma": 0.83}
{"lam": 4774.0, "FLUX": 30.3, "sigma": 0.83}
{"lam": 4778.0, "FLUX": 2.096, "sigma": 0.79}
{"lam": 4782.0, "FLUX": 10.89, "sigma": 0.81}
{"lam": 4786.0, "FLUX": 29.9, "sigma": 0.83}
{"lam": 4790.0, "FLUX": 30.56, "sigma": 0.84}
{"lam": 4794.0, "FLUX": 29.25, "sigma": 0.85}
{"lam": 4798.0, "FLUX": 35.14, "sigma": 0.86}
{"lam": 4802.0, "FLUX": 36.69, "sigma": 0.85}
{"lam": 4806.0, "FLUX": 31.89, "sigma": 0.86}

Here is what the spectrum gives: 9.01 Angstrom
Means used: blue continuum 26.7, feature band 24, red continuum 32.6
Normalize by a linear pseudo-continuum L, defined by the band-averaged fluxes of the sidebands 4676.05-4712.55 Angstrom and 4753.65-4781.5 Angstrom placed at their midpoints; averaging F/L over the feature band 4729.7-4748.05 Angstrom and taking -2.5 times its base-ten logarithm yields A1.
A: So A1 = 0.35 mag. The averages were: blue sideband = 26.3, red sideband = 25.4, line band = 18.7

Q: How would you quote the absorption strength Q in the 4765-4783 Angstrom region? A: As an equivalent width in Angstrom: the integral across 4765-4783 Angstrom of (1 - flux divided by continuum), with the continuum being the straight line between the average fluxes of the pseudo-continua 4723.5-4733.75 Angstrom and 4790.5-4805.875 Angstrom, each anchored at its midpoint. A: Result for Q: 4.8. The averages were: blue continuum 22.8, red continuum 33.2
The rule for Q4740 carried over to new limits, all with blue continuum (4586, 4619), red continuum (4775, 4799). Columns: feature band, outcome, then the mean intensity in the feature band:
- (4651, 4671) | 3.1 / 19.9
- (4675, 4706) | -4.1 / 26.4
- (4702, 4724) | -4.0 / 27.5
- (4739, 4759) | 1.3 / 21.5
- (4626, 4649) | -3.4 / 27.2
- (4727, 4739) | 1.6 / 20.1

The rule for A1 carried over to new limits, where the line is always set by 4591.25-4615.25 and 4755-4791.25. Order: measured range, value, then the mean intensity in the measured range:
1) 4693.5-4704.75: -0.14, 28.3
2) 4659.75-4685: 0.28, 19.3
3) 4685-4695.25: -0.14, 28.3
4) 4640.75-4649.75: -0.04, 25.6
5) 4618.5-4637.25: -0.13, 27.9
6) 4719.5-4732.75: 0.01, 24.7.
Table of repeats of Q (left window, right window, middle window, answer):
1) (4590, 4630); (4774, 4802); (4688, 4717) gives -3.0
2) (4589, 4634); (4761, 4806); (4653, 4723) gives 6.3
